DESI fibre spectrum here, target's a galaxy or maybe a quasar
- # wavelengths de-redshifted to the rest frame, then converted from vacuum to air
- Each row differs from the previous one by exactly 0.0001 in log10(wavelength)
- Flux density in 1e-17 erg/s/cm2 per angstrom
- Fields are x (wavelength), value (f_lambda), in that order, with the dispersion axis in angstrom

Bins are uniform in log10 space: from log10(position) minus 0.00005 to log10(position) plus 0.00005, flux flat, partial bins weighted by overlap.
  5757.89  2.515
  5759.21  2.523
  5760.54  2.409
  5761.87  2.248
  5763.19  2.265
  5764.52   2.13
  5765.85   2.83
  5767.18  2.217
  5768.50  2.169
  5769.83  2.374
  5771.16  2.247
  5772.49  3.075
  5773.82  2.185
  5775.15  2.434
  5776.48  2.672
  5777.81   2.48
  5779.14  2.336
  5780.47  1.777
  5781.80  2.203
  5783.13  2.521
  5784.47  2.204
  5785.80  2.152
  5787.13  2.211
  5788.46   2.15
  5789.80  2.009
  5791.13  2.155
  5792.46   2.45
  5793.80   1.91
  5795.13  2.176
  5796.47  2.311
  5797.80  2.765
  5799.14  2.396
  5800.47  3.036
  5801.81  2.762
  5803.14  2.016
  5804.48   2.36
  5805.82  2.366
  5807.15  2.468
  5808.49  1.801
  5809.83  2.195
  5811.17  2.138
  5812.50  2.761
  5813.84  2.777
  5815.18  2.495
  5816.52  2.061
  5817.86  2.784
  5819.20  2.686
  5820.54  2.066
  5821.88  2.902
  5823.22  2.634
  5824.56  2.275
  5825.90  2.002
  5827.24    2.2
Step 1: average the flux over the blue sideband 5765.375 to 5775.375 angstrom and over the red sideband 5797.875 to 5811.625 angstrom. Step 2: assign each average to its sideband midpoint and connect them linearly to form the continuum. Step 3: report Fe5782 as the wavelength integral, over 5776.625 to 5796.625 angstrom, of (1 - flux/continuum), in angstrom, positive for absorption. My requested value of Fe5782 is 1.61 angstrom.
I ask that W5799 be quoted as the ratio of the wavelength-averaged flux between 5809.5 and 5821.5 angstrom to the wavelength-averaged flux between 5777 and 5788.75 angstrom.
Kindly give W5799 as 1.1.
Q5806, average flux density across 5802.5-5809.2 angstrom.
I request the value 2.2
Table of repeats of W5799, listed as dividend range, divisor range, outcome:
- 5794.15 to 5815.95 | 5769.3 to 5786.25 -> 1.02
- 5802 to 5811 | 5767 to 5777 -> 0.92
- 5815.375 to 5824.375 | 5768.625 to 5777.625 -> 1.01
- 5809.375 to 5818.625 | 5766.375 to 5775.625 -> 1.03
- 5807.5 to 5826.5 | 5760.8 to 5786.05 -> 1.02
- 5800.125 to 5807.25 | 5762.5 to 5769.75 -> 1.07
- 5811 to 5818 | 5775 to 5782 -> 1.08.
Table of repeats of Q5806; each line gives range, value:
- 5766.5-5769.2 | 2.2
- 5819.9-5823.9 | 2.54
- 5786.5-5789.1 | 2.18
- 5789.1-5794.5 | 2.13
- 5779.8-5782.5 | 2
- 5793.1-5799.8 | 2.31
